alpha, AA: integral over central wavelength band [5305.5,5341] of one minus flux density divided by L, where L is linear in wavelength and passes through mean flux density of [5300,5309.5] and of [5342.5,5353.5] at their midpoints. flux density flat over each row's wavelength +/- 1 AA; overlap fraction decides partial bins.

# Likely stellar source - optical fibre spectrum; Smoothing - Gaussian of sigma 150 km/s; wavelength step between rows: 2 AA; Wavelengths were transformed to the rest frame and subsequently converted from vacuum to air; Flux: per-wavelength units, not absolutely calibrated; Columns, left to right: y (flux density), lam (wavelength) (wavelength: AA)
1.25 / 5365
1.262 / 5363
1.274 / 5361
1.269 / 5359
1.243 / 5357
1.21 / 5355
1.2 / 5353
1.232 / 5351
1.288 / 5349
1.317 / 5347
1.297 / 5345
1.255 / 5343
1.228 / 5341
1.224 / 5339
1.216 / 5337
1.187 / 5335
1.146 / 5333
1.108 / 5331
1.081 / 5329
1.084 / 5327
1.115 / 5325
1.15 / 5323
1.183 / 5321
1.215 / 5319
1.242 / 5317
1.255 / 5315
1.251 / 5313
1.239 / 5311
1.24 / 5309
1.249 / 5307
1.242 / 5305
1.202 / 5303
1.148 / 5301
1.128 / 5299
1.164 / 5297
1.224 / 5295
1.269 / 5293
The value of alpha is 1.38 AA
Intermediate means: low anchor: 1.21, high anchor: 1.27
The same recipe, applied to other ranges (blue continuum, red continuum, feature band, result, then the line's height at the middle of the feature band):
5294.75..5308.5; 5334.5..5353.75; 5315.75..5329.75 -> 0.7 AA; 1.22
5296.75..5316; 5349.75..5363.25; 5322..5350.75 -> 0.9 AA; 1.23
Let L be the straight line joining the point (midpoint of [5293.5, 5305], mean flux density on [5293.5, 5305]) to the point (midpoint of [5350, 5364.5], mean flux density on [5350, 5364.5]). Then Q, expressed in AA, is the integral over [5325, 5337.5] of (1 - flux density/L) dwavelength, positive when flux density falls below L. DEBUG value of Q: 0.9 AA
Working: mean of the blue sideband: 1.18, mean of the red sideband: 1.24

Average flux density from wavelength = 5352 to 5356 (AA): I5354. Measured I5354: 1.21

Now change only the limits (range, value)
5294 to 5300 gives 1.17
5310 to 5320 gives 1.24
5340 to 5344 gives 1.24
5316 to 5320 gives 1.23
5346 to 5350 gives 1.3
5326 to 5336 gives 1.12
